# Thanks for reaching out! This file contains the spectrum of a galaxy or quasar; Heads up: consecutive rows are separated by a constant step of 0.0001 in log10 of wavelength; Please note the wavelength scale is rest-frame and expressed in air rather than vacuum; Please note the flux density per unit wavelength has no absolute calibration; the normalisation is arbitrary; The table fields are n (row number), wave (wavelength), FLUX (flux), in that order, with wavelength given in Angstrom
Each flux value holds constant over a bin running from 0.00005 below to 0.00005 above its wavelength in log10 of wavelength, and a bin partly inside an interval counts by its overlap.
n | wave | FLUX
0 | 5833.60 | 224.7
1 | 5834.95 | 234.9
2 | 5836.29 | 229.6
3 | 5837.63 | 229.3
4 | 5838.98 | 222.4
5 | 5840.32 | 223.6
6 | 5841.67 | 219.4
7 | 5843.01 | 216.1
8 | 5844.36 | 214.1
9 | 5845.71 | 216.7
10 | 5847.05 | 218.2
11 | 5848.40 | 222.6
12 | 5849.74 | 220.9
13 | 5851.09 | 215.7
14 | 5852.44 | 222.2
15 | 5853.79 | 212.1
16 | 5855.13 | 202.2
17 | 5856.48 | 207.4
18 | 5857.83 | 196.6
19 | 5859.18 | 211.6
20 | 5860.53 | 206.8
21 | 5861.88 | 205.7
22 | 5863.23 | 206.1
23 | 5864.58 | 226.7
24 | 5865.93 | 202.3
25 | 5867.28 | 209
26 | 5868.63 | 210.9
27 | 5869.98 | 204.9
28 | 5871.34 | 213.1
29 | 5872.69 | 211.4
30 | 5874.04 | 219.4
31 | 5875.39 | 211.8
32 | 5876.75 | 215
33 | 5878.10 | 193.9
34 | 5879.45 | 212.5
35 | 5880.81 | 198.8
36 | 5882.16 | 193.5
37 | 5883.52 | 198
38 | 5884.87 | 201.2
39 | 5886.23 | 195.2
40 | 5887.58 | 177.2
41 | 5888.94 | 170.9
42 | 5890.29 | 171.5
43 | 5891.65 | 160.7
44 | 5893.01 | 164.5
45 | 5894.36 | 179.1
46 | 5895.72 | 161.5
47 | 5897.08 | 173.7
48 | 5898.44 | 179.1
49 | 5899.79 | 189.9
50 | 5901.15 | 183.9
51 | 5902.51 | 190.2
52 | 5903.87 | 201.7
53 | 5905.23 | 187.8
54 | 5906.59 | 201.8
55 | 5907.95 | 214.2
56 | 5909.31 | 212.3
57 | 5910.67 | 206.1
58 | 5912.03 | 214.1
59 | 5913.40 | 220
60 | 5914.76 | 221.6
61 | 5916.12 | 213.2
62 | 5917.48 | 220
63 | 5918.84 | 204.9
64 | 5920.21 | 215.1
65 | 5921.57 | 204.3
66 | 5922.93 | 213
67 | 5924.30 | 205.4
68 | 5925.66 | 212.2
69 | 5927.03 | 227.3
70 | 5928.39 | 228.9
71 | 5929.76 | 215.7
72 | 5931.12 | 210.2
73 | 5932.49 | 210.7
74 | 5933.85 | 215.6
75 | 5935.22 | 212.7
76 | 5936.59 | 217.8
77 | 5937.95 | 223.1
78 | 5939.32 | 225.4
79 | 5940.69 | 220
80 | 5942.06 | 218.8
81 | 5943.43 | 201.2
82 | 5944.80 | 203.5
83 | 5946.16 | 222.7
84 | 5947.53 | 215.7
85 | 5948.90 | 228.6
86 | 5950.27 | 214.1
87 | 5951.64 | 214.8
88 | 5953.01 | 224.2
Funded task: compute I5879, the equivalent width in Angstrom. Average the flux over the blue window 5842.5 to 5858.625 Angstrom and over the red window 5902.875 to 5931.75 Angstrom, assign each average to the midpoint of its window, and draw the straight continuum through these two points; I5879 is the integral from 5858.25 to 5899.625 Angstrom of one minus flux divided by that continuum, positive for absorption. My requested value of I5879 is 3.3 Angstrom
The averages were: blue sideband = 214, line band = 196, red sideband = 212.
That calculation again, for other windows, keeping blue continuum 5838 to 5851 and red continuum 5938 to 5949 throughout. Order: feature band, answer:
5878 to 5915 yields 4.5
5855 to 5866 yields 0.6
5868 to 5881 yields 0.5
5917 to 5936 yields 0.3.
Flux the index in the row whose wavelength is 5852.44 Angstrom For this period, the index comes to 222.2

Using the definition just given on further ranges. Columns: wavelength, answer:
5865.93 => 202.3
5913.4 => 220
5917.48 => 220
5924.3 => 205.4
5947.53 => 215.7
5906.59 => 201.8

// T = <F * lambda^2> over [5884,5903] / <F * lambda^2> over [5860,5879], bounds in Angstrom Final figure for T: 0.9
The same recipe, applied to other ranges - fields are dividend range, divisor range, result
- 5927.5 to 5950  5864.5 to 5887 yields 1.07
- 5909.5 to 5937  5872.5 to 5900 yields 1.15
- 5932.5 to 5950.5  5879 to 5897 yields 1.21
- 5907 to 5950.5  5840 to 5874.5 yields 1.04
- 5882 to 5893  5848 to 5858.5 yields 0.87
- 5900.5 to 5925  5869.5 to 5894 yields 1.07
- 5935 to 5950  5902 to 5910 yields 1.09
